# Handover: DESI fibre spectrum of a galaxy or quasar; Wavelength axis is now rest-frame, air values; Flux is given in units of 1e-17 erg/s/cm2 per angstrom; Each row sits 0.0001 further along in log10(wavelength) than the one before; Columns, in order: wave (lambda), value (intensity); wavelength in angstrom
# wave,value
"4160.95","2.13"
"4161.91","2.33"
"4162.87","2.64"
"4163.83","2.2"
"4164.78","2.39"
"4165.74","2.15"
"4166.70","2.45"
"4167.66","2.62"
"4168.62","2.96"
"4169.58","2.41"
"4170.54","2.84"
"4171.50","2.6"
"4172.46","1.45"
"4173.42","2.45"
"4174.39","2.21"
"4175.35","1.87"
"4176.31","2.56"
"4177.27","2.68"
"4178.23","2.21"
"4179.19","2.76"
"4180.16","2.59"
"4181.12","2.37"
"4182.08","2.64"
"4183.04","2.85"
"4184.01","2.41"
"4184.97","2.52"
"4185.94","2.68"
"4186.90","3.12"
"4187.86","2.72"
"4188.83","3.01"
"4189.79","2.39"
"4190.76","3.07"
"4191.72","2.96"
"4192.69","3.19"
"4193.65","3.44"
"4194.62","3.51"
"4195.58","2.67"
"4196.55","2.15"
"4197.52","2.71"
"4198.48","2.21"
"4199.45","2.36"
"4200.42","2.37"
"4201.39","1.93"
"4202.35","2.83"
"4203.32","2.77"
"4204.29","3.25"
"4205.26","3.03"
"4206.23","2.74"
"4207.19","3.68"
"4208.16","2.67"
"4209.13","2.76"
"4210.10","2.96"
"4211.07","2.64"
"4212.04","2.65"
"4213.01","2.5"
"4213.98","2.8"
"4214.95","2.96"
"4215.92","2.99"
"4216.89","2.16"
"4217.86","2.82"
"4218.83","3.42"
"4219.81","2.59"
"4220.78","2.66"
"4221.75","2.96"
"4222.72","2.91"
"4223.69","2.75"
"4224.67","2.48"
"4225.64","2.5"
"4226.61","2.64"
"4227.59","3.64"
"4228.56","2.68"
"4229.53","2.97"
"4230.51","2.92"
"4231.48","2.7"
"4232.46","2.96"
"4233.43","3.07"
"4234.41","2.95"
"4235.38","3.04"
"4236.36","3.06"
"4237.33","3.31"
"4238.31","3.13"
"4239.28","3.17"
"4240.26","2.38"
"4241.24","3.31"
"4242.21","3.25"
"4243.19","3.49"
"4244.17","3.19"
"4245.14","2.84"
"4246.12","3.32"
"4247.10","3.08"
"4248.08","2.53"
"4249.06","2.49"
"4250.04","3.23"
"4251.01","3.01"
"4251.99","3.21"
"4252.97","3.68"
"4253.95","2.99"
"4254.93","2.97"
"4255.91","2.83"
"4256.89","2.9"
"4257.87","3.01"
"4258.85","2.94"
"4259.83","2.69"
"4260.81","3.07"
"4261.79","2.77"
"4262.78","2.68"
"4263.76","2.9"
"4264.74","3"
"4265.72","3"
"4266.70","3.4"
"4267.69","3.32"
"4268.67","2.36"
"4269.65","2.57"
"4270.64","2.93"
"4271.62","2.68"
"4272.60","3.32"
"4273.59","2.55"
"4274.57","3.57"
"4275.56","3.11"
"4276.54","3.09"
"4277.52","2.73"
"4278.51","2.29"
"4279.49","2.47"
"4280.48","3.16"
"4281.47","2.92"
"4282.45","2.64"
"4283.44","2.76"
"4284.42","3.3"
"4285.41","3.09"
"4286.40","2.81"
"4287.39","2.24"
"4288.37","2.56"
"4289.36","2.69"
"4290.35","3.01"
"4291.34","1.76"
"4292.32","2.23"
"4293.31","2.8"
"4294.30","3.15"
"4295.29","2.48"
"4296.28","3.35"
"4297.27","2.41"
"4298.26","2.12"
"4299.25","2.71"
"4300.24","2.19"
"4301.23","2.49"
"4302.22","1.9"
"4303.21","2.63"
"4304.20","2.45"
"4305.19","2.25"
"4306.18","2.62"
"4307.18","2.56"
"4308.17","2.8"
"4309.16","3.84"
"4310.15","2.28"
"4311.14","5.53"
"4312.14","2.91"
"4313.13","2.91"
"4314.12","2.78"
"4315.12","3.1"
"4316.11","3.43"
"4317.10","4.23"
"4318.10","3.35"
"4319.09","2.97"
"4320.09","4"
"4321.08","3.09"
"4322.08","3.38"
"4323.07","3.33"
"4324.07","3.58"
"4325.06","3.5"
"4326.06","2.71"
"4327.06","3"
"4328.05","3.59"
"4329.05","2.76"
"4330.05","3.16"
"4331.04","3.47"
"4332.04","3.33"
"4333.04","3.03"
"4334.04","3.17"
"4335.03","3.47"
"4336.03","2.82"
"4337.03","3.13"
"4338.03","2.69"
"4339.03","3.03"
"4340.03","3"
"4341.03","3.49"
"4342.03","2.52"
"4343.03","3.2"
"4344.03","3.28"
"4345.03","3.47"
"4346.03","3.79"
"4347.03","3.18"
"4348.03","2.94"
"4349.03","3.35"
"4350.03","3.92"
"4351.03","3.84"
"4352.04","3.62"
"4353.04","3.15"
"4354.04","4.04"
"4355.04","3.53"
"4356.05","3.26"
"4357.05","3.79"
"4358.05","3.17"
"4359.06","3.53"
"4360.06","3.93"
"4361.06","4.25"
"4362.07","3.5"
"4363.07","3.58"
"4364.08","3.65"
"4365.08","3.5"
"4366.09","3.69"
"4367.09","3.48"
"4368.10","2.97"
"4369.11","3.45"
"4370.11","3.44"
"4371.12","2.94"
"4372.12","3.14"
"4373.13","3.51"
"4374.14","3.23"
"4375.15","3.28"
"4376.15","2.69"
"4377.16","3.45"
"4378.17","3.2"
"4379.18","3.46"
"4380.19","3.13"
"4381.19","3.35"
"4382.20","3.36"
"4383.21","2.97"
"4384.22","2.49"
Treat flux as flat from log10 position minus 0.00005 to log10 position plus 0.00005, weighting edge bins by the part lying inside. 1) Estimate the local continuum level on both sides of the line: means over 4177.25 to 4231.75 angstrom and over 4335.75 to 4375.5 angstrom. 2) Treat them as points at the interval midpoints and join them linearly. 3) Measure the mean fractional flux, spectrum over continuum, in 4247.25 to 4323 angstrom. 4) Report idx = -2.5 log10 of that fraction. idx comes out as 0.07 mag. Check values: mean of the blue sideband 2.77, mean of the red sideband 3.39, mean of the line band 2.9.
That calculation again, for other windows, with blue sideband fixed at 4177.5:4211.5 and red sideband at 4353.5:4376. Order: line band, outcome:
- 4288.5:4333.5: 0.099 mag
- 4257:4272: 0.058 mag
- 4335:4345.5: 0.099 mag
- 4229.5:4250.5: -0.027 mag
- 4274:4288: 0.092 mag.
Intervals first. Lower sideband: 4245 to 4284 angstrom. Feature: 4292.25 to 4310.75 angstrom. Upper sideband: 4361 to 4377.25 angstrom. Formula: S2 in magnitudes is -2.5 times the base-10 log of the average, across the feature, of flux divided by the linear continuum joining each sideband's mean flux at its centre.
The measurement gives 0.18 mag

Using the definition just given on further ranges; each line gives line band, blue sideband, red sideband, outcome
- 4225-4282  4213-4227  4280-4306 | -0.10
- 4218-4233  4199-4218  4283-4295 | -0.05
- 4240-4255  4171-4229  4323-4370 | -0.06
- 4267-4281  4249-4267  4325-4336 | 0.06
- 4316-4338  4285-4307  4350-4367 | -0.07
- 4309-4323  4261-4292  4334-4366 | -0.09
